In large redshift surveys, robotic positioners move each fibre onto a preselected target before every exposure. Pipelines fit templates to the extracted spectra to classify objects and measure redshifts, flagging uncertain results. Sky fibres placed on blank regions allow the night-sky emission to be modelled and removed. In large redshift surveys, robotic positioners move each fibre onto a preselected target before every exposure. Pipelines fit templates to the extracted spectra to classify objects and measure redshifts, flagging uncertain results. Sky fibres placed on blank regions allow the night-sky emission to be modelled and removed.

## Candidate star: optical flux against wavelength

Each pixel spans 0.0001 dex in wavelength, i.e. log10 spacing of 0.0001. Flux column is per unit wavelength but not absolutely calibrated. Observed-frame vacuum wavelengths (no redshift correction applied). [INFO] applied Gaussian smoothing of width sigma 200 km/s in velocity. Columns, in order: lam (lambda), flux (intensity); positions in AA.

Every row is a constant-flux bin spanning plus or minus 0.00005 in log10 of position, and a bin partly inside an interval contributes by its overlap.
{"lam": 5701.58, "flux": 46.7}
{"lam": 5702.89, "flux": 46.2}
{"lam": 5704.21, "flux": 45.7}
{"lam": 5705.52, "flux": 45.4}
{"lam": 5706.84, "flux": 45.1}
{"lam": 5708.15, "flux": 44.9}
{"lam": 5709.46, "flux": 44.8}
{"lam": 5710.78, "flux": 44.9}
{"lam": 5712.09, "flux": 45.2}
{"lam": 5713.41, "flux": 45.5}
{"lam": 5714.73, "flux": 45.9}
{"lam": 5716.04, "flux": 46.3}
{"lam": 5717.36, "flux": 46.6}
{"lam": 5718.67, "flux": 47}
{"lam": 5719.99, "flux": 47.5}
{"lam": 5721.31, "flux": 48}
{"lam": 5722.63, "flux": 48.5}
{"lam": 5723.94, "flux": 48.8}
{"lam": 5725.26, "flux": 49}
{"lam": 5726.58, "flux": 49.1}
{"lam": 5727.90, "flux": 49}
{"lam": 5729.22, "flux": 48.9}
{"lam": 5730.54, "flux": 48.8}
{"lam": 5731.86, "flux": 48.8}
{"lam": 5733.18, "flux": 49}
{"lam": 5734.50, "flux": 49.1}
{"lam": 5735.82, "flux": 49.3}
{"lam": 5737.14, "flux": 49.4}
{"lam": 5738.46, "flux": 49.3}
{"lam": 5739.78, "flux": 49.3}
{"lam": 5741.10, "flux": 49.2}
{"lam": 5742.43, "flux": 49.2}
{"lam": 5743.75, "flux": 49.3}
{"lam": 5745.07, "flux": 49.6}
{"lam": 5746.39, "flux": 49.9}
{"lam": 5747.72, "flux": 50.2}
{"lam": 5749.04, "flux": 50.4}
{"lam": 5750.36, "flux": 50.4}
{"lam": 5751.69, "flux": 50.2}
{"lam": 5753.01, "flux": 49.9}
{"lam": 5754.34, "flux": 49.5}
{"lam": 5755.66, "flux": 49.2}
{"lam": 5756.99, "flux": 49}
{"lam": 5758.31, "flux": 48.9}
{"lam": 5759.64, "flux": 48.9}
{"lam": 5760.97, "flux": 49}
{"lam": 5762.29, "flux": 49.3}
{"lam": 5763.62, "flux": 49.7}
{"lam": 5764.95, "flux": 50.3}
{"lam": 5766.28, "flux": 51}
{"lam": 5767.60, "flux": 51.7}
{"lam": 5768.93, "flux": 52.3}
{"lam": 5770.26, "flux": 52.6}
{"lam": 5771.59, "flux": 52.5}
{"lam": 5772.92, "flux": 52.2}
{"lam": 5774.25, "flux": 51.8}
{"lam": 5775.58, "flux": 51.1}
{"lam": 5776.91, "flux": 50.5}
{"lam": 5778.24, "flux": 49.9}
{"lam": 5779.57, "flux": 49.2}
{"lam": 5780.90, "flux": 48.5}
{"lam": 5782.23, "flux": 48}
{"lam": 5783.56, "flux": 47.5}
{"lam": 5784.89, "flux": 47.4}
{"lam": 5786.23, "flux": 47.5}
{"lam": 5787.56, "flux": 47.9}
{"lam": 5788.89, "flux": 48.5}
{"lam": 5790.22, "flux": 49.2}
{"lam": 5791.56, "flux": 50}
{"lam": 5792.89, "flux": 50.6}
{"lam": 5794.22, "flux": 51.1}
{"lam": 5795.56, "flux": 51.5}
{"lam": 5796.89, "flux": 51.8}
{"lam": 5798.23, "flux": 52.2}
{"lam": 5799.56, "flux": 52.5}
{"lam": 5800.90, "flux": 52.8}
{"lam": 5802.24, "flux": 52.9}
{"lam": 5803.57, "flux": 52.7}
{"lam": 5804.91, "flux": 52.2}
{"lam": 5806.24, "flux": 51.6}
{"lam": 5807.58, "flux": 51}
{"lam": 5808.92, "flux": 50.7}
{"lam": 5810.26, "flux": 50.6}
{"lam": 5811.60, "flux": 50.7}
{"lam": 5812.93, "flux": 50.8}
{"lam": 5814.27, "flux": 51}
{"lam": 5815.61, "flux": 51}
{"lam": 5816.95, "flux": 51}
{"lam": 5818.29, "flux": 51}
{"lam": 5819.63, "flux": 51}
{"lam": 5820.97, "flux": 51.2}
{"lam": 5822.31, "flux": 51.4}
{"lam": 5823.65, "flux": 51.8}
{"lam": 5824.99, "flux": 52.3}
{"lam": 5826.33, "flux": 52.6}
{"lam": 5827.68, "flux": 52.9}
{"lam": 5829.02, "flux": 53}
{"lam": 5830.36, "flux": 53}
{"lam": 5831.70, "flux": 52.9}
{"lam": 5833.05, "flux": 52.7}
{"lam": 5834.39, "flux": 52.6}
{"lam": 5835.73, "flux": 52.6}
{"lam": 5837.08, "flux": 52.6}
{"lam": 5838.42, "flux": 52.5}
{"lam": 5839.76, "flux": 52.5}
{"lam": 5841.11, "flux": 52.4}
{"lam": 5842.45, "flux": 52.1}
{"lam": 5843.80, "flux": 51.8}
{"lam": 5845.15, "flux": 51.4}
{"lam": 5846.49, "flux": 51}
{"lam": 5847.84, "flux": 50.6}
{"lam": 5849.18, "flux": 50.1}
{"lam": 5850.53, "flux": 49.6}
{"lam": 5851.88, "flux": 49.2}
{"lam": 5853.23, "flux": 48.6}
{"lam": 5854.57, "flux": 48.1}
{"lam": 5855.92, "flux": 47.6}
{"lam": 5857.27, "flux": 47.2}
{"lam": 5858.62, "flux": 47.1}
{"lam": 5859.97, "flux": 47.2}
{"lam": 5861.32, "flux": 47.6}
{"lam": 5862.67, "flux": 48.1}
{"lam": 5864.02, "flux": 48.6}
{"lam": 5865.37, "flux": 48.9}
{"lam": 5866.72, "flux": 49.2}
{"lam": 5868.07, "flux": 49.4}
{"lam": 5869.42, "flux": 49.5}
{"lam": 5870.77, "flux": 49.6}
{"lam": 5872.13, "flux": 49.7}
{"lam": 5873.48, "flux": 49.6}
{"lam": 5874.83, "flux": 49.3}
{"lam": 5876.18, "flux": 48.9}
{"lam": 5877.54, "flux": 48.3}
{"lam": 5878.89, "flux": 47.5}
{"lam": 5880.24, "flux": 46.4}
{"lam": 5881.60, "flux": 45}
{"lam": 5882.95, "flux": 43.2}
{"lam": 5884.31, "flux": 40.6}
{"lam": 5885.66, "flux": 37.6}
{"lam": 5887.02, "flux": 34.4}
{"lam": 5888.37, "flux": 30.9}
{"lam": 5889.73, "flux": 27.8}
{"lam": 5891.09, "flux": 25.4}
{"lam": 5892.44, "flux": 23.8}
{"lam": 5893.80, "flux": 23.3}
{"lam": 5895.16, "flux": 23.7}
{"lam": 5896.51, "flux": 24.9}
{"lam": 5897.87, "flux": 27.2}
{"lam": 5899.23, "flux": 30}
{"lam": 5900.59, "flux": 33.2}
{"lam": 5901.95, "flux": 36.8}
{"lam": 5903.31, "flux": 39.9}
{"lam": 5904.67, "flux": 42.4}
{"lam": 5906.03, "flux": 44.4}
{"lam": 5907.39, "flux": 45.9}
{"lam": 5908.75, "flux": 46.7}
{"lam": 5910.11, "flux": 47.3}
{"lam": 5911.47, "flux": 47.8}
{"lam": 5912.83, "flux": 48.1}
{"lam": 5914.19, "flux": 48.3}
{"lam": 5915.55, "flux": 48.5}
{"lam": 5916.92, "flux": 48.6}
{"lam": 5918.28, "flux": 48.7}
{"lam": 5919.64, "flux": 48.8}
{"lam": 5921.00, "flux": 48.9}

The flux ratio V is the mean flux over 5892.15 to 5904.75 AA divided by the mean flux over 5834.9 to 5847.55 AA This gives 0.58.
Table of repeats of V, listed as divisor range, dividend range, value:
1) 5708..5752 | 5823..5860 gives 1.06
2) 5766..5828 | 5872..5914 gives 0.77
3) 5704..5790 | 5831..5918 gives 0.92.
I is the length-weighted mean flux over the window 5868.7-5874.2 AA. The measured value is 49.6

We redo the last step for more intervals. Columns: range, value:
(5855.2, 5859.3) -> 47.2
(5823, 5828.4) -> 52.4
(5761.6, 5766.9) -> 50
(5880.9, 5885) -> 42.9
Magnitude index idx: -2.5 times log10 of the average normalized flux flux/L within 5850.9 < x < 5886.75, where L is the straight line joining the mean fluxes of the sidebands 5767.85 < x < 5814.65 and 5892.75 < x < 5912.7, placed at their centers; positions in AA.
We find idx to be -0.15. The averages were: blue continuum 50.7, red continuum 36.8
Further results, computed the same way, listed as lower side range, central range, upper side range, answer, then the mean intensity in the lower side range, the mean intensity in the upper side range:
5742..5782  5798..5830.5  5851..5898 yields -0.115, 50.2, 42.3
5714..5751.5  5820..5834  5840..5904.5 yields -0.166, 48.8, 43.1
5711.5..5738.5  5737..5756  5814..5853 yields -0.021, 48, 51.7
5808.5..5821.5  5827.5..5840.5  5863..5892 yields -0.086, 50.9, 43.7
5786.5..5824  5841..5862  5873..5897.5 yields -0.151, 51.1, 37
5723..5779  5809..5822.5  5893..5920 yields -0.116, 49.9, 40.1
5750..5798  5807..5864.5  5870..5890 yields -0.102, 50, 43.6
